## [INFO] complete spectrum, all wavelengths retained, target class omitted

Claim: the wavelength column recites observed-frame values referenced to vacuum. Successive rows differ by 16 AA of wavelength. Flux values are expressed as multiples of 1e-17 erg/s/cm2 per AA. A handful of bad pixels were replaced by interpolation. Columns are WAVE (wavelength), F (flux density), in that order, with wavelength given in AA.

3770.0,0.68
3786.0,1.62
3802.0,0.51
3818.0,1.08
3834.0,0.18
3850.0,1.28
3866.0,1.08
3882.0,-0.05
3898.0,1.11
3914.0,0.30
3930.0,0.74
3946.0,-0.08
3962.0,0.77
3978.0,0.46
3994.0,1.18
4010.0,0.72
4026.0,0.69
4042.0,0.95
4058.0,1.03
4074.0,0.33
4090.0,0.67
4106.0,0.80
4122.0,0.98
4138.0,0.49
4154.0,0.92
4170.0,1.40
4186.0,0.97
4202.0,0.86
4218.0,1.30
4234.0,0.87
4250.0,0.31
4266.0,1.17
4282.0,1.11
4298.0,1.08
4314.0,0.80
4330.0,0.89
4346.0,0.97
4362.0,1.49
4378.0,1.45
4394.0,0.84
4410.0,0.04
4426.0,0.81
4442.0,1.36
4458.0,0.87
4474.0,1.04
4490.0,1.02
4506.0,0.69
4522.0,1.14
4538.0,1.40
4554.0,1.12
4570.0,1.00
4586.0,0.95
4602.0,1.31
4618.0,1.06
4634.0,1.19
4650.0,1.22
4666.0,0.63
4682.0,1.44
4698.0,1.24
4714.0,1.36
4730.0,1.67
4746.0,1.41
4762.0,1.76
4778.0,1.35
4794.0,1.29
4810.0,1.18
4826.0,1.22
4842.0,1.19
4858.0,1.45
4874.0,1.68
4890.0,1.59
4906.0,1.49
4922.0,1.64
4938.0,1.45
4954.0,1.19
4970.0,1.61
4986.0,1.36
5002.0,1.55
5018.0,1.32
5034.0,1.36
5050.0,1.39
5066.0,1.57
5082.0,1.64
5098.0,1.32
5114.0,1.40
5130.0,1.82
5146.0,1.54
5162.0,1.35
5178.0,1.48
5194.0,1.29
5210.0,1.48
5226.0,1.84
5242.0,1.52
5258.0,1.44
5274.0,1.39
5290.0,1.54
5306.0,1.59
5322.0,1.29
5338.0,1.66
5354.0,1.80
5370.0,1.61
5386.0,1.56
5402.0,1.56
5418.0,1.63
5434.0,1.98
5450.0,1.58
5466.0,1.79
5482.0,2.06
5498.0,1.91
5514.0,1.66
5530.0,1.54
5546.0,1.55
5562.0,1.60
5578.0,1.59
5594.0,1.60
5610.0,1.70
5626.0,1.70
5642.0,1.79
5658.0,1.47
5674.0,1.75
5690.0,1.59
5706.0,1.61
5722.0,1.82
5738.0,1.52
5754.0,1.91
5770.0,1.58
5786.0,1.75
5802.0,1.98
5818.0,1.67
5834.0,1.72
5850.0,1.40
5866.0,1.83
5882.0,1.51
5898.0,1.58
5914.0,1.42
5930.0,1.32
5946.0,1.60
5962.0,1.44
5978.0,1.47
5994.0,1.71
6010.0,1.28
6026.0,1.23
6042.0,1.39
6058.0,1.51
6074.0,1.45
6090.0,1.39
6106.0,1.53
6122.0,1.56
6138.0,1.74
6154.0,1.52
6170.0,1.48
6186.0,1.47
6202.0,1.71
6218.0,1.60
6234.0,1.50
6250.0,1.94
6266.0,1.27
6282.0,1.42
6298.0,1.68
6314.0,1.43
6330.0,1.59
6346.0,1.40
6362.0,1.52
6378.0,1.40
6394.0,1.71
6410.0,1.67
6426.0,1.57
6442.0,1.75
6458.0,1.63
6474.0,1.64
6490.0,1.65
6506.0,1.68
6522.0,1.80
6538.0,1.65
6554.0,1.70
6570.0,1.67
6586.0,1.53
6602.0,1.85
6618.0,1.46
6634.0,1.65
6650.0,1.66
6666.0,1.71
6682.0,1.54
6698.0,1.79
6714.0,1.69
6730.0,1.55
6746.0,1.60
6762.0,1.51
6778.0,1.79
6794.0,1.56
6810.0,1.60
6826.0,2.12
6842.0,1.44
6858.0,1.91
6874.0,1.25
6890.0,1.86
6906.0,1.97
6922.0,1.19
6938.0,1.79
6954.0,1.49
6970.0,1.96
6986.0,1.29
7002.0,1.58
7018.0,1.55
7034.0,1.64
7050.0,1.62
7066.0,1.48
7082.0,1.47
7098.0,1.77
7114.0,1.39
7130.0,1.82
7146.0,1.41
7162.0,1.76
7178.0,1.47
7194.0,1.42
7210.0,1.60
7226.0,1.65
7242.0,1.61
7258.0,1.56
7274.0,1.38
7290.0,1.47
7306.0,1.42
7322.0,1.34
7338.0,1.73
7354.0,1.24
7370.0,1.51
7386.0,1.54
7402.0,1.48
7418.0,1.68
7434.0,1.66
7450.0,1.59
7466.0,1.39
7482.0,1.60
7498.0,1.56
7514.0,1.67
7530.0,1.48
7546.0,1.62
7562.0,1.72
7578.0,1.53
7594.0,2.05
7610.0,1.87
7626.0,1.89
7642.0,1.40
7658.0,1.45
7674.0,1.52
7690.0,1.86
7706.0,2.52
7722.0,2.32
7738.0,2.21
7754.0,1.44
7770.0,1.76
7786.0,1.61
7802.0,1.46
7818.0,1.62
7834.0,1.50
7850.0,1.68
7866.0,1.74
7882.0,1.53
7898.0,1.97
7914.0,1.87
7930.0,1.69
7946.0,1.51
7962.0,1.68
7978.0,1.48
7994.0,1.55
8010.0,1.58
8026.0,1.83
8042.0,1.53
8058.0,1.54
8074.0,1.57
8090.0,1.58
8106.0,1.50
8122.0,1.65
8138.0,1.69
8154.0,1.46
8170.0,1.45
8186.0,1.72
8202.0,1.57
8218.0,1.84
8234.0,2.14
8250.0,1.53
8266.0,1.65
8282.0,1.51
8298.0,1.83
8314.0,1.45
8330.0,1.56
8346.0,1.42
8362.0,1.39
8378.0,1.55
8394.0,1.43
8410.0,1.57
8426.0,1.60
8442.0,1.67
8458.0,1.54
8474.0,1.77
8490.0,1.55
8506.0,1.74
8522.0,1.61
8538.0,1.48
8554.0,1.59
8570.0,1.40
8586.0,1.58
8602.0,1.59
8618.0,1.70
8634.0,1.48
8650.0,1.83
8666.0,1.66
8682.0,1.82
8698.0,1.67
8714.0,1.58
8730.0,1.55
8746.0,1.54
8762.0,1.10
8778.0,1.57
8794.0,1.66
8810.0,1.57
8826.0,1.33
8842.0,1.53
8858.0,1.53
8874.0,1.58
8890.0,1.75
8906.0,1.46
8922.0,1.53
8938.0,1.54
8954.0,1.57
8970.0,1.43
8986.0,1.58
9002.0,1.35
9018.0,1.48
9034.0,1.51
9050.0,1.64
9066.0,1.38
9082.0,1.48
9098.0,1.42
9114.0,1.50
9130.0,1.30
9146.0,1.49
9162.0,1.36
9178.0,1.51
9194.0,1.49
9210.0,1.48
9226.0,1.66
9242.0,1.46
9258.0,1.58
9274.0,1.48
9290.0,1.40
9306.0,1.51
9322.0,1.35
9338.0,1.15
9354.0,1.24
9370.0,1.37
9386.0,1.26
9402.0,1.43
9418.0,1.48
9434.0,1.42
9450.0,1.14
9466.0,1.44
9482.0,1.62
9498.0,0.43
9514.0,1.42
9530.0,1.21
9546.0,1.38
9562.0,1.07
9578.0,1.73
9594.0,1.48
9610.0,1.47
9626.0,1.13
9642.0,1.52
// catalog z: 0.175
